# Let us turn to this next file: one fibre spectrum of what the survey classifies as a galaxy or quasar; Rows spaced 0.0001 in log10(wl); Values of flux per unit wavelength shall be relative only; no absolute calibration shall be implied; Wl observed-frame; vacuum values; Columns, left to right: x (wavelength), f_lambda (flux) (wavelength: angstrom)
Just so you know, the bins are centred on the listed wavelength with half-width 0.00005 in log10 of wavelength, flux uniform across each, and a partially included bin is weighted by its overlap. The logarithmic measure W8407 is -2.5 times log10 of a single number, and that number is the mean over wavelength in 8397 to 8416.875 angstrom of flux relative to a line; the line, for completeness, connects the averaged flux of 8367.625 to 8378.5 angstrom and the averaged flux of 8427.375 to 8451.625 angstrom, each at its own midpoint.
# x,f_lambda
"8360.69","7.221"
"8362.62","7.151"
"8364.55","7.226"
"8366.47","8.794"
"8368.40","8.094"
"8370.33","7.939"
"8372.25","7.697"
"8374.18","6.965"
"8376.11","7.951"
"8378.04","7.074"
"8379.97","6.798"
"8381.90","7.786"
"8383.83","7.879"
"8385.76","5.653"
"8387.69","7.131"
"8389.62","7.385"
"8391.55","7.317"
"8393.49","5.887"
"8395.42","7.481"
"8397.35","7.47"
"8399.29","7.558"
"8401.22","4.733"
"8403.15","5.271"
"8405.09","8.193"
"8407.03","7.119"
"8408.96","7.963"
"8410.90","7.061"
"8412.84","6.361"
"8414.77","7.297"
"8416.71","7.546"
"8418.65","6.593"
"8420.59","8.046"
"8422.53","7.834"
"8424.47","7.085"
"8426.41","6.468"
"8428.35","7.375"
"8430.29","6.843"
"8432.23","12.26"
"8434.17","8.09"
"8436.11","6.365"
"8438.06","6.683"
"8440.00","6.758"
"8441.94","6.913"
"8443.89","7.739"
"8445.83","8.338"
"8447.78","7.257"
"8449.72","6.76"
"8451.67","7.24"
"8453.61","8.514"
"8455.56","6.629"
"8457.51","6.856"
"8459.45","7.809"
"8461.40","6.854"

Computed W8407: 0.10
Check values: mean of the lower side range 7.64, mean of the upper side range 7.6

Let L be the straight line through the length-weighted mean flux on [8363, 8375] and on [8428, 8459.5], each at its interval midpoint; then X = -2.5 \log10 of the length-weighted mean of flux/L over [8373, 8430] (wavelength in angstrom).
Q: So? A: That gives 0.09 mag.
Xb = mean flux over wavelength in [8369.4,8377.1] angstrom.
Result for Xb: 7.64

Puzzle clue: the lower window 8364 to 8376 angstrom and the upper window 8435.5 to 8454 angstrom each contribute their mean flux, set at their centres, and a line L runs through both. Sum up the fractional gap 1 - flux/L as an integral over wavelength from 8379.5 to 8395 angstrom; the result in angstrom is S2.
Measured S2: 1.4 angstrom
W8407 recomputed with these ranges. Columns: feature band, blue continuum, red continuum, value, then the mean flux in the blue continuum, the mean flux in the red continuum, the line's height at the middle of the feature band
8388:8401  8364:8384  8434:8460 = 0.07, 7.66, 7.25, 7.54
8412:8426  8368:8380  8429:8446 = 0.07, 7.53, 7.74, 7.68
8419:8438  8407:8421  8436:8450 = -0.08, 7.23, 7.16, 7.19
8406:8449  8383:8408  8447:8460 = -0.05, 6.85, 7.28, 7.09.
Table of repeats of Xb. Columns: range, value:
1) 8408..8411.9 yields 7.49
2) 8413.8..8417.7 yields 7.42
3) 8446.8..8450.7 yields 7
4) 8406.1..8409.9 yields 7.55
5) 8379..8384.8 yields 7.49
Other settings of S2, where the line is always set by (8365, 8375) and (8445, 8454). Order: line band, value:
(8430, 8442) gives -0.31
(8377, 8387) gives 1.00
